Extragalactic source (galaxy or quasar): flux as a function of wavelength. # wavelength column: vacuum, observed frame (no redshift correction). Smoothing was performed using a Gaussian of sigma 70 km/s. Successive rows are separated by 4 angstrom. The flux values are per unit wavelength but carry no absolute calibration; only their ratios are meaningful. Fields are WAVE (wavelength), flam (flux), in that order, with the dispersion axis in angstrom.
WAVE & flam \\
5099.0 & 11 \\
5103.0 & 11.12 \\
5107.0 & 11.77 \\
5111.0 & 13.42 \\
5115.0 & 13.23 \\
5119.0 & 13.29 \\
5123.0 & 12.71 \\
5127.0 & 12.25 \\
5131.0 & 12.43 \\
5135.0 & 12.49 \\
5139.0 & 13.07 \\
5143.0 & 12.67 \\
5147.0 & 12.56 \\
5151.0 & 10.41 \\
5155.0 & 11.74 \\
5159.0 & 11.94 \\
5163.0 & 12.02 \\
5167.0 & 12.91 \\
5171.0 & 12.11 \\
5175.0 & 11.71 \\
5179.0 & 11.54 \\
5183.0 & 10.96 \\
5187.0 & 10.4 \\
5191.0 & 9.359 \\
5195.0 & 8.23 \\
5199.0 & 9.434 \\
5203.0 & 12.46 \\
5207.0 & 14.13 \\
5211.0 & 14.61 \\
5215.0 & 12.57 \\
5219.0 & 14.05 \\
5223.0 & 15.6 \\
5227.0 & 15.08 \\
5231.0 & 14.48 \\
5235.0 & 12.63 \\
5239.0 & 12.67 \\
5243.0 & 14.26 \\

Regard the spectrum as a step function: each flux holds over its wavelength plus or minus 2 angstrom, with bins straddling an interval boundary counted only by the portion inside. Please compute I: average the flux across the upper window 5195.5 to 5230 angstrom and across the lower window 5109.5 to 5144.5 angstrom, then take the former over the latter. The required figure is 1.04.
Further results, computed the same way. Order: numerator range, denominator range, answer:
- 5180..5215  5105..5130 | 0.88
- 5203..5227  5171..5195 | 1.32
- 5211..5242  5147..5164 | 1.20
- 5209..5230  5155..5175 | 1.18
